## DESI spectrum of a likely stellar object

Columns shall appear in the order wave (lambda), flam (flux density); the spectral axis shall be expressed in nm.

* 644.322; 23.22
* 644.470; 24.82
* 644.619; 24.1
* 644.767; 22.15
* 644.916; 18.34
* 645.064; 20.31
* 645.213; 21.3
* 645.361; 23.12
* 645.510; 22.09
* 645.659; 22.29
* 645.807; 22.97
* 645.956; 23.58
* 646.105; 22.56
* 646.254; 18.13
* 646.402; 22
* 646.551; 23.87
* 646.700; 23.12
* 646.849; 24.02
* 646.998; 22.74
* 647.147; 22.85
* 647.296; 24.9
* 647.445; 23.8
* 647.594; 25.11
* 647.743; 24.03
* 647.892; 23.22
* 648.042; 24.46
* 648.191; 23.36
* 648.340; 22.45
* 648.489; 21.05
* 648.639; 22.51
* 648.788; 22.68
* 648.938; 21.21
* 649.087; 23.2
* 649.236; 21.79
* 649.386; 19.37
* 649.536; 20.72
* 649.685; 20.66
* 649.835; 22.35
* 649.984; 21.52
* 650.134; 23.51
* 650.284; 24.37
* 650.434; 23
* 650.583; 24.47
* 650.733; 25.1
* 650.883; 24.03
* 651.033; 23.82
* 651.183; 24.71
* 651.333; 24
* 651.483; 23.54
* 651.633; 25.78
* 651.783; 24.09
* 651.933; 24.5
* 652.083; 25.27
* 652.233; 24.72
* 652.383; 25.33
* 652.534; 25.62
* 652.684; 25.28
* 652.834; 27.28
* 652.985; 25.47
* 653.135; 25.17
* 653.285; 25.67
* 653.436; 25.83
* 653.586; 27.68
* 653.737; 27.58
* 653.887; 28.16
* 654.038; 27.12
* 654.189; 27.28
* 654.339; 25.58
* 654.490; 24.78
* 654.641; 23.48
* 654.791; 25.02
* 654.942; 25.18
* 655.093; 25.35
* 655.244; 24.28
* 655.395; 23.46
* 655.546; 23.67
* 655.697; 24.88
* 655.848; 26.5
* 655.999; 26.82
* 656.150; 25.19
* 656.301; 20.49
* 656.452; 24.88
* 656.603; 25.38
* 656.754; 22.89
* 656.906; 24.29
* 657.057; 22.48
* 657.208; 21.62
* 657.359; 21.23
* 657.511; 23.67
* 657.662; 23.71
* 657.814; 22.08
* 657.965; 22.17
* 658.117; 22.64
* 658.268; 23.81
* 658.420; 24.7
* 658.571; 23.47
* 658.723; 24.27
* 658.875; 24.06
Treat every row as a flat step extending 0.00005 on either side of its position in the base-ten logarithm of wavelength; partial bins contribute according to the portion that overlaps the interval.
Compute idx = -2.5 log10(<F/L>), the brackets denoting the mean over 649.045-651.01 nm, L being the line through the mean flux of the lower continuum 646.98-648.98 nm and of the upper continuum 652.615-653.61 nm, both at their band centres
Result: 0.08 mag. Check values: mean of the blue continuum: 23.2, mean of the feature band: 22.6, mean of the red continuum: 26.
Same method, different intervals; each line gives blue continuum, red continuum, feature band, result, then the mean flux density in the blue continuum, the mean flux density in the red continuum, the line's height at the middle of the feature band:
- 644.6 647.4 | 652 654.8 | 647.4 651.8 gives 0.04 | 22.3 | 25.9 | 24.1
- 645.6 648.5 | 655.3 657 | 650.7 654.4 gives -0.07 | 23.1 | 24.4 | 23.9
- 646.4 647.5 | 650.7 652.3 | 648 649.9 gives 0.09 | 23.5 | 24.5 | 23.9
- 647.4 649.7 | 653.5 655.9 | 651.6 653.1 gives -0.04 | 22.5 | 25.6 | 24.4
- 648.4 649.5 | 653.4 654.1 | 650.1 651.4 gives -0.02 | 21.7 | 27.4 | 23.8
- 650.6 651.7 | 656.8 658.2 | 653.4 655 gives -0.11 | 24.4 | 22.7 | 23.6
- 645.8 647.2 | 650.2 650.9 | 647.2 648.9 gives -0.01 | 22.6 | 24.2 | 23.2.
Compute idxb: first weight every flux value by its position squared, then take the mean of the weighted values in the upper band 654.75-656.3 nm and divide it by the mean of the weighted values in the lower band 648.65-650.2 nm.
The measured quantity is 1.2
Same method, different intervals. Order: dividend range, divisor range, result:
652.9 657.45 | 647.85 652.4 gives 1.09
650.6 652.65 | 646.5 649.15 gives 1.07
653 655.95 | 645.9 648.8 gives 1.14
